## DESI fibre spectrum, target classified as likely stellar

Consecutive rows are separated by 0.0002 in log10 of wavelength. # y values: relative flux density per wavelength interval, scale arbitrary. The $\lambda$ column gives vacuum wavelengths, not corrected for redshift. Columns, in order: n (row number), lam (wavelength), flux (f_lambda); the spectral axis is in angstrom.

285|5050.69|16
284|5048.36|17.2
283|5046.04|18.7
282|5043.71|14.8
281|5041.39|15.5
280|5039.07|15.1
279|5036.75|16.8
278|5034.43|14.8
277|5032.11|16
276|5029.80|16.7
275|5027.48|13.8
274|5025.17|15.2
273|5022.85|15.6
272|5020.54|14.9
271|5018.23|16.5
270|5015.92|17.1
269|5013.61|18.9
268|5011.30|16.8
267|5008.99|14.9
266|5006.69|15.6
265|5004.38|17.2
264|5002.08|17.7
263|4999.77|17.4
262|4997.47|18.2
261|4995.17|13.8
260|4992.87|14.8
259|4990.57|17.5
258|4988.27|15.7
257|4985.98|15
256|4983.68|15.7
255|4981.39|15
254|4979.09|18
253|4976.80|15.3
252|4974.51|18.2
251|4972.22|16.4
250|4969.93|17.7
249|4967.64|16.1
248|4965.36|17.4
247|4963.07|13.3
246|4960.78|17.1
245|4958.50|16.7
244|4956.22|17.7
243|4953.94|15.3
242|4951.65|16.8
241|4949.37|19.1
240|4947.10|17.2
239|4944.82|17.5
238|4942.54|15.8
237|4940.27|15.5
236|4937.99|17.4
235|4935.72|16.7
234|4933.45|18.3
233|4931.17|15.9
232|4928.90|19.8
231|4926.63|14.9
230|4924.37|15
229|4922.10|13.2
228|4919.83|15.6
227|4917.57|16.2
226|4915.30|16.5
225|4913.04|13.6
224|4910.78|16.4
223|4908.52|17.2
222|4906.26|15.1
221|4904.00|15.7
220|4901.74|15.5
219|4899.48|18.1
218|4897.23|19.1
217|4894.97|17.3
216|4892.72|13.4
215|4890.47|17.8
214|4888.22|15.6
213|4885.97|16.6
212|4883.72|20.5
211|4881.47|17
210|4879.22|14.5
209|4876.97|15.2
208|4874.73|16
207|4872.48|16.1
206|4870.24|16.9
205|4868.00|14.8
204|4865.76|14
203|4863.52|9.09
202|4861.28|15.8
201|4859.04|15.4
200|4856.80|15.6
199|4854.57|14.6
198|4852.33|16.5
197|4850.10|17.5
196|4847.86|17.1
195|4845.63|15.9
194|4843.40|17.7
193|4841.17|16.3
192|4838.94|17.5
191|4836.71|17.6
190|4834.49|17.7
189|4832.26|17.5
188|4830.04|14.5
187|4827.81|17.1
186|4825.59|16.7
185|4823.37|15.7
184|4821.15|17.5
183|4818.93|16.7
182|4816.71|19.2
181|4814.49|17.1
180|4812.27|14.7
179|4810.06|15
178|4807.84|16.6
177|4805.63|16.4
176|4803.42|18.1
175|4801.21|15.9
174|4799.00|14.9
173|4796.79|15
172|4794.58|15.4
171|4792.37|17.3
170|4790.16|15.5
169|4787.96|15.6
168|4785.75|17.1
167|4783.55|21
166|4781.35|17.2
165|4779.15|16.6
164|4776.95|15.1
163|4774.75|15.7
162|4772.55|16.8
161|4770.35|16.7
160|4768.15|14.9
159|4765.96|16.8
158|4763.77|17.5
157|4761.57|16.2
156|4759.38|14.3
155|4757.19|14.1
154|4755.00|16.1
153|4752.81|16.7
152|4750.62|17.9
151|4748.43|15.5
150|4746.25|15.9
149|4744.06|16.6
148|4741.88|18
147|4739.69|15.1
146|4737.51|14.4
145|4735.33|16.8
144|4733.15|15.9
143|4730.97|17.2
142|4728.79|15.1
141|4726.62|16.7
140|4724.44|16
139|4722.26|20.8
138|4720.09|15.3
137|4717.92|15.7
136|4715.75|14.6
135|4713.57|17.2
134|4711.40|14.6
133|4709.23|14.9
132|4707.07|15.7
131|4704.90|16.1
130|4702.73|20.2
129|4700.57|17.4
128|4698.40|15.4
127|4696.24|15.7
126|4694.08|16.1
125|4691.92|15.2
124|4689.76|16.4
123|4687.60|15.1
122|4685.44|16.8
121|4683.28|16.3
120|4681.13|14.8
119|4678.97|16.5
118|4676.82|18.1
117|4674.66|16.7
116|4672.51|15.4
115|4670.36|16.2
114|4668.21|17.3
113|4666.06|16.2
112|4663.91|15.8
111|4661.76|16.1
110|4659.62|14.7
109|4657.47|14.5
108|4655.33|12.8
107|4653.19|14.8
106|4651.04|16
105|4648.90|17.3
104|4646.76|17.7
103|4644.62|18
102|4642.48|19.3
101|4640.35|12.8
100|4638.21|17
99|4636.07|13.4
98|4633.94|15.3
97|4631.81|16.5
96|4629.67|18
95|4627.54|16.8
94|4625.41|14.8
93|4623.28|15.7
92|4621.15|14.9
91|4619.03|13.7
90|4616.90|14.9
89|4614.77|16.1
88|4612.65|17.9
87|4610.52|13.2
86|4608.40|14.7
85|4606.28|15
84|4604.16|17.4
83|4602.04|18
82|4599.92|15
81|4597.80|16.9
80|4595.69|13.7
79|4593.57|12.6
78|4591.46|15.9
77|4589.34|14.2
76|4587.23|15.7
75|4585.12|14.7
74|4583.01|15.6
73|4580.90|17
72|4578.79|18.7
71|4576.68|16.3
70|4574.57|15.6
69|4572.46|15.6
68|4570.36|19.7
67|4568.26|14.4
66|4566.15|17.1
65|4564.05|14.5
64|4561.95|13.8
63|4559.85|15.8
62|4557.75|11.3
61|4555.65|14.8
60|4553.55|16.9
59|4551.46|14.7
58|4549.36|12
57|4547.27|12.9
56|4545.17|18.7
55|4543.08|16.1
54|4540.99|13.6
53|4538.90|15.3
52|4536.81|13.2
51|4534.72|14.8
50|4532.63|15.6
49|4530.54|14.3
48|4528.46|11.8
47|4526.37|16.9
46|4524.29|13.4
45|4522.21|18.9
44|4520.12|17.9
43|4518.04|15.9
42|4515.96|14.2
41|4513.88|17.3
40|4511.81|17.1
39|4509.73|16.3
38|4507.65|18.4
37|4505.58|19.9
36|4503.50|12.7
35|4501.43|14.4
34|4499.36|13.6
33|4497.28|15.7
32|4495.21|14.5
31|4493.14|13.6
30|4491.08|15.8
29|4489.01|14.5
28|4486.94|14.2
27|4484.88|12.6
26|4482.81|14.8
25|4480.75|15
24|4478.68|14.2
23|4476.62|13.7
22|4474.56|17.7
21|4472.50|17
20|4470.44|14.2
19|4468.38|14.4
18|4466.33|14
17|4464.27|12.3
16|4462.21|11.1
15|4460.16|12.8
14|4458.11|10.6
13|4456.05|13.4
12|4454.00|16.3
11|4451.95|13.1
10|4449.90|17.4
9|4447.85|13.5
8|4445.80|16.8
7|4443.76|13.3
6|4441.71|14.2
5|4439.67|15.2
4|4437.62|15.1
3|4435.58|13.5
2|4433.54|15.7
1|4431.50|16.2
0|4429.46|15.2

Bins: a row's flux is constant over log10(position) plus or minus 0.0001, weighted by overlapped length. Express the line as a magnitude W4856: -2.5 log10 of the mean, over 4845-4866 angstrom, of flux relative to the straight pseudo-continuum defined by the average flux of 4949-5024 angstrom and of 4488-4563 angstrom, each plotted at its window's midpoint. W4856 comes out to 0.06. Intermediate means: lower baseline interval 15.2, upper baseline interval 16.4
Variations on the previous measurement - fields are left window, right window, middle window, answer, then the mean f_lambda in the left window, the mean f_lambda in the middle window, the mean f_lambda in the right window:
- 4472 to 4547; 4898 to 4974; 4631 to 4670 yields -0.01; 15.3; 15.9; 16.4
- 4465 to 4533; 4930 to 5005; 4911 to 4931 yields 0.05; 15.3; 15.7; 16.6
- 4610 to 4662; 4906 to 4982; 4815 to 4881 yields 0.01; 15.7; 16.1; 16.4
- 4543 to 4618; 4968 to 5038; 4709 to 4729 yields -0.03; 15.5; 16.2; 16.2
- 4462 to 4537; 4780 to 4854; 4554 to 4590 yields -0.01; 15.1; 15.6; 16.7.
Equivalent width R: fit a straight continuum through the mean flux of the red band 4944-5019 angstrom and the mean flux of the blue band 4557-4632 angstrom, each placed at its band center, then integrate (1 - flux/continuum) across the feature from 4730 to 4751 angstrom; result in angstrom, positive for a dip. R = -0.38 angstrom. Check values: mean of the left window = 15.6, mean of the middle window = 16.3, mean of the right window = 16.6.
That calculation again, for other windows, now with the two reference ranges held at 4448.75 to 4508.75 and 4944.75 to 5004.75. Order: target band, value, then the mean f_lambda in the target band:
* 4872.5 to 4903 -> -0.81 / 16.6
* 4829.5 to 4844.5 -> -1.00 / 17.1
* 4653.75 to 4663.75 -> 0.41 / 14.7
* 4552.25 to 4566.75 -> 0.06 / 14.8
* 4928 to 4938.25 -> -0.75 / 17.6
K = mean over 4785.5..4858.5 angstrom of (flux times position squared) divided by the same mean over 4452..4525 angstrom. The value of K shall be 1.3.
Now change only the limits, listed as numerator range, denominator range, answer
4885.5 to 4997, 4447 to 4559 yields 1.33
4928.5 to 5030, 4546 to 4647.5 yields 1.24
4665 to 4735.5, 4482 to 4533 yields 1.15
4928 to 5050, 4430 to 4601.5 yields 1.33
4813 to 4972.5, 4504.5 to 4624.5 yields 1.21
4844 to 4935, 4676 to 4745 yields 1.06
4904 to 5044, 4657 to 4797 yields 1.11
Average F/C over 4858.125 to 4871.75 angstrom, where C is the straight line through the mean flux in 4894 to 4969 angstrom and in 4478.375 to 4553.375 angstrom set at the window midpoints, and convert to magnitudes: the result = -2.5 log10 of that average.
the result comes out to 0.13 mag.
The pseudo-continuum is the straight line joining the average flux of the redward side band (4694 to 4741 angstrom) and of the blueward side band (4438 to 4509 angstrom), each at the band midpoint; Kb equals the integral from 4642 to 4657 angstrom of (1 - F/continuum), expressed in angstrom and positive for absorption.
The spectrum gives -0.6 angstrom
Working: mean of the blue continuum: 14.6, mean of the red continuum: 16.2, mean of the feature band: 16.4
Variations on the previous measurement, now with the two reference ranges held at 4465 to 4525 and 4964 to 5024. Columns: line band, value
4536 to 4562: 1.5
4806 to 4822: -0.6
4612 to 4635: -0.3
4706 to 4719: 0.3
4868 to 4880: 0.4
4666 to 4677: -0.6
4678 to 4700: -0.1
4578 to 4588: -0.5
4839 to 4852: -0.7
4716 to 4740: -0.6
